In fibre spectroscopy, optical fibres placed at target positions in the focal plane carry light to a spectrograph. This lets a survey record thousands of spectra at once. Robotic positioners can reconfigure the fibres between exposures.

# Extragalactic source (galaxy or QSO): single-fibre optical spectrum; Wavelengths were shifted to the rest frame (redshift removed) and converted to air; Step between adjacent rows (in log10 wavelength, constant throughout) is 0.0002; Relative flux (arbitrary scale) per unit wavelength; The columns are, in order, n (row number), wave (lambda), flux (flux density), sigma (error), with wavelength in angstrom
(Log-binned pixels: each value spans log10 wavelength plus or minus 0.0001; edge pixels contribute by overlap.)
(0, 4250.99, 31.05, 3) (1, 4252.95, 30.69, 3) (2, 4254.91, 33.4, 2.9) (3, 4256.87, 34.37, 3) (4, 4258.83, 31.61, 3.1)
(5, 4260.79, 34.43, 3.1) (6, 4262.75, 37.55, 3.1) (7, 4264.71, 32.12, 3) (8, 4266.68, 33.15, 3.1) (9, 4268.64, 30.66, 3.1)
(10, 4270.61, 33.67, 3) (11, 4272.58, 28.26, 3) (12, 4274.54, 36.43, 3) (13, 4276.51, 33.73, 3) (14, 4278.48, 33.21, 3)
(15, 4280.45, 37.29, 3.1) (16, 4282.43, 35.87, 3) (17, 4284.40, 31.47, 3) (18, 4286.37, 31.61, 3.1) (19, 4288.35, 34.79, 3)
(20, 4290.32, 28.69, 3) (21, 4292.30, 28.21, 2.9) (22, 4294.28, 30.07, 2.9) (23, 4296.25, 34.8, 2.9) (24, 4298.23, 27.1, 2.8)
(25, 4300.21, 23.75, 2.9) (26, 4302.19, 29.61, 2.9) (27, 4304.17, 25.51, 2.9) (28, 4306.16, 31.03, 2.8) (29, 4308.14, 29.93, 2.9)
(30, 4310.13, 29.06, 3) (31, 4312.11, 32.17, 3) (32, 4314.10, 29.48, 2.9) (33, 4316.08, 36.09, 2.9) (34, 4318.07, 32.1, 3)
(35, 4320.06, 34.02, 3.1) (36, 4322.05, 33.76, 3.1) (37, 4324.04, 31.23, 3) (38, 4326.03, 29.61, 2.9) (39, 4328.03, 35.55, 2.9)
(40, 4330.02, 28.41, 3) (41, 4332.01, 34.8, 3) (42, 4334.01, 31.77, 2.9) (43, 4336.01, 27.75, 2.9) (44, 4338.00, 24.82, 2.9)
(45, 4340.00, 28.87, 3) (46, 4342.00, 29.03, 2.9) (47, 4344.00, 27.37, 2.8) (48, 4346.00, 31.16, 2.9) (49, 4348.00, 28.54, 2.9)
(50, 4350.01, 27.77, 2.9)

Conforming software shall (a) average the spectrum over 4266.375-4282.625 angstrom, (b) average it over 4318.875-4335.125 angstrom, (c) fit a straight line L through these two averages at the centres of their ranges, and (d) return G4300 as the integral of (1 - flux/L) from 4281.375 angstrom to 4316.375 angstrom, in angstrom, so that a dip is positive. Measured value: 2.71 angstrom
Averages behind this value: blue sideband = 33.5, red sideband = 32.3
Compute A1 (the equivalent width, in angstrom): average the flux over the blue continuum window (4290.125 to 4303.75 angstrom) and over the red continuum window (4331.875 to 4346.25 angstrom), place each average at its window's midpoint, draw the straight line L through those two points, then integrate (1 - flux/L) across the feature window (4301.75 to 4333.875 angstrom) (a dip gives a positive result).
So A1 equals -2.8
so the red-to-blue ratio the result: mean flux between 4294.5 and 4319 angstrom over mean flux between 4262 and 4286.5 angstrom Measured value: 0.9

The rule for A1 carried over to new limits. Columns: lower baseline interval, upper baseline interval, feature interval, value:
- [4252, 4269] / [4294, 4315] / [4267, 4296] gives -1.07 angstrom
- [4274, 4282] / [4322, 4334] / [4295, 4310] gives 2.12 angstrom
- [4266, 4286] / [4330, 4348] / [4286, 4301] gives 1.10 angstrom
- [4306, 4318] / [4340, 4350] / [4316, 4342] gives -0.92 angstrom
